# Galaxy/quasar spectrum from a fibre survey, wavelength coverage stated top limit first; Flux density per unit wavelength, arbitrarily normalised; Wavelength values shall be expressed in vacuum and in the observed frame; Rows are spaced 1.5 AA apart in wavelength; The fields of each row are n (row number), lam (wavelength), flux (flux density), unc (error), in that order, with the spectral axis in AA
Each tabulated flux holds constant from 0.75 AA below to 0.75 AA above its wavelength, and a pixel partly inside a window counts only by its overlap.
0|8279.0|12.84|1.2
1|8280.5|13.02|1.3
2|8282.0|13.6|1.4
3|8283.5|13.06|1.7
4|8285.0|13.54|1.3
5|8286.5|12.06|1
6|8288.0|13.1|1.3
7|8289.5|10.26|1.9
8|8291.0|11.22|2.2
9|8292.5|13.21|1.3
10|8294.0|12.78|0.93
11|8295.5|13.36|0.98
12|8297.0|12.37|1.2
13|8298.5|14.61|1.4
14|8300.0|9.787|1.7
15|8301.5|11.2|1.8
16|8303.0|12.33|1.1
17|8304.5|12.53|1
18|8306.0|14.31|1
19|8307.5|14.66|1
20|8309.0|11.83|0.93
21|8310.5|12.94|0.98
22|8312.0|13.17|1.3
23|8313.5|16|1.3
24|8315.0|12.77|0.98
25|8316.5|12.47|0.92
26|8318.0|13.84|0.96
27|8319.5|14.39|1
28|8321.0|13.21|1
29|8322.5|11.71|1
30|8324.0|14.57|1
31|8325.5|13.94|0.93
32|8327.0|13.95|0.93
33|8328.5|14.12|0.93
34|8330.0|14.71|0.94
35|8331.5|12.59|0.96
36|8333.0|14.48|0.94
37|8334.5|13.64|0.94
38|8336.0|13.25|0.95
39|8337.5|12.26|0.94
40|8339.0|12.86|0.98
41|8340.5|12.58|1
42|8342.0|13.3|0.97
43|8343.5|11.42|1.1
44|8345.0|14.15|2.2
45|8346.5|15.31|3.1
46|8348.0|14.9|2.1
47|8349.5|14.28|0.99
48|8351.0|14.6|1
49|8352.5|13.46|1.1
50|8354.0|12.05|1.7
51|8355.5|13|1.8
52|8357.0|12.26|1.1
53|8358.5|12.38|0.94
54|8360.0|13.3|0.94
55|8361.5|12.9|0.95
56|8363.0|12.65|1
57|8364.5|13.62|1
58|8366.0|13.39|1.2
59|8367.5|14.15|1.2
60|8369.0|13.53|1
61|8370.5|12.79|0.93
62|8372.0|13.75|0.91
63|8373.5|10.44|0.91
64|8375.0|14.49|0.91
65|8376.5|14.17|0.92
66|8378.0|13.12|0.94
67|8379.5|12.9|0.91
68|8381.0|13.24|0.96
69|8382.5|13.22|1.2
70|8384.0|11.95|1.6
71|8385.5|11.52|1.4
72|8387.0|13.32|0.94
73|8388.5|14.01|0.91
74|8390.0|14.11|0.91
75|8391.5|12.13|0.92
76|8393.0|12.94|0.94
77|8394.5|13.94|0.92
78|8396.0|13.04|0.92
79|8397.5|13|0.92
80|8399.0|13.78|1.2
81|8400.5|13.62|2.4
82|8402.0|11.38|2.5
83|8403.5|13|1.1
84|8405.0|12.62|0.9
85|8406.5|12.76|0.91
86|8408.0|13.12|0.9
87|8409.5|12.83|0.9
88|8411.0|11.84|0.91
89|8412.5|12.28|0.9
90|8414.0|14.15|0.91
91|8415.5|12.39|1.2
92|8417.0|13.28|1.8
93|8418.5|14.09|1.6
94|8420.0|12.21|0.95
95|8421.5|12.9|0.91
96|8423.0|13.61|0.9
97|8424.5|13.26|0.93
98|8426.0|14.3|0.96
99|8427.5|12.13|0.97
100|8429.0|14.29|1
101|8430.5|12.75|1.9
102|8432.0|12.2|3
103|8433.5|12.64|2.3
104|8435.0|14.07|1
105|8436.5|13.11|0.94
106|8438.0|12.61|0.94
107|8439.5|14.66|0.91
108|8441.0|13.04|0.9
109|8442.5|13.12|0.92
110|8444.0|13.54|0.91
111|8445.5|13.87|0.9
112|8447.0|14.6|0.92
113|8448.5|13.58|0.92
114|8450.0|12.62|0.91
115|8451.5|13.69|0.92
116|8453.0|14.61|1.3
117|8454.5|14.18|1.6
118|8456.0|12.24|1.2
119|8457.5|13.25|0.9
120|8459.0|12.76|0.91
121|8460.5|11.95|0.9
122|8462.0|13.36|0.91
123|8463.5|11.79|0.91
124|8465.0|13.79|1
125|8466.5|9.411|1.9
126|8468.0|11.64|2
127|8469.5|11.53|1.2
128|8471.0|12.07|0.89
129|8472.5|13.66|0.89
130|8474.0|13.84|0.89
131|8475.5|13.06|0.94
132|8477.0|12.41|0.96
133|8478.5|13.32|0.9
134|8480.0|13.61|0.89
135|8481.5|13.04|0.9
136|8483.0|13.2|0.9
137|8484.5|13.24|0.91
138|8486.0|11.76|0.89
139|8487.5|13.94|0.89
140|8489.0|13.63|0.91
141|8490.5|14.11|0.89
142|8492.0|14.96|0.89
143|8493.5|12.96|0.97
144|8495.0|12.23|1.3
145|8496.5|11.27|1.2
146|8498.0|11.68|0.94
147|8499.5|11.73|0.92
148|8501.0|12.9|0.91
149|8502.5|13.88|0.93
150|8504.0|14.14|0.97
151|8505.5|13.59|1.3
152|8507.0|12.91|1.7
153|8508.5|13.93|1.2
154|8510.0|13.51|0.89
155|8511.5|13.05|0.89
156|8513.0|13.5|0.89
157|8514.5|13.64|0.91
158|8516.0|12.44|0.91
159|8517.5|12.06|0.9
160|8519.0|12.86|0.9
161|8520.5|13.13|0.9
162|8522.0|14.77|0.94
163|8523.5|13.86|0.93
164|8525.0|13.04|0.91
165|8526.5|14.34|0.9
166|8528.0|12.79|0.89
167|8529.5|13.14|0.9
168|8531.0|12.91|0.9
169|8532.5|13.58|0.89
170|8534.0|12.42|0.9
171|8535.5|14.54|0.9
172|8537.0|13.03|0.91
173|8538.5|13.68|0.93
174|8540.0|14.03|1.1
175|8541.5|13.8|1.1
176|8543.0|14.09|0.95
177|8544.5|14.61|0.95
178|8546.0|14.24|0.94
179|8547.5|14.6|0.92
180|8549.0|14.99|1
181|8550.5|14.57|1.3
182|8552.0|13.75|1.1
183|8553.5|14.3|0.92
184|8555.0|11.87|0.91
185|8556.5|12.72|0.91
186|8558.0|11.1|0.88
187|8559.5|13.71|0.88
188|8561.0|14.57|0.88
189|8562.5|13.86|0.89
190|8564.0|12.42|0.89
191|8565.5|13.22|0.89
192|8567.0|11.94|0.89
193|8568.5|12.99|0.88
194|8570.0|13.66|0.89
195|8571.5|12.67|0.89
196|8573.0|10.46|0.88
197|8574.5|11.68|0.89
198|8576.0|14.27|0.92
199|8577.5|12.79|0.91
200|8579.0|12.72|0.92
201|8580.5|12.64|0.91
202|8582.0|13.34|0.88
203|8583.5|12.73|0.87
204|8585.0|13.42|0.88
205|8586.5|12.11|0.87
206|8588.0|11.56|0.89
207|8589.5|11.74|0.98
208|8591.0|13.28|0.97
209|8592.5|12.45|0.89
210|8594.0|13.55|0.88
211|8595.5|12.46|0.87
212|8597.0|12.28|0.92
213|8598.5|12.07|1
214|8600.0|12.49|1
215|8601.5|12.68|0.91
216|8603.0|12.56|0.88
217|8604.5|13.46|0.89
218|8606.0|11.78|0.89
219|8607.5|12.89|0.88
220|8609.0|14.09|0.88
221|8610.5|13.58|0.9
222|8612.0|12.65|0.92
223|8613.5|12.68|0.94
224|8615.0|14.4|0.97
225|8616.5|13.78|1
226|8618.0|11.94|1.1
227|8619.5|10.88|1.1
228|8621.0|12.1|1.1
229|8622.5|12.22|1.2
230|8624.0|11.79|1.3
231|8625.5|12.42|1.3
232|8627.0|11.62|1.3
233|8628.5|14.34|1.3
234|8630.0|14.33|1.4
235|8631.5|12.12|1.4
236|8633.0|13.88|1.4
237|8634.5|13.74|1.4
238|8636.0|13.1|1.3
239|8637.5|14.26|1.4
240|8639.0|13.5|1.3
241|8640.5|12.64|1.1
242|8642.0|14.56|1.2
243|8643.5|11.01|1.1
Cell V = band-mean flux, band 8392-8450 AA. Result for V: 13.2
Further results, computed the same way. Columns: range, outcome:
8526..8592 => 13.2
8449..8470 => 12.7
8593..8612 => 12.8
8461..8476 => 12.4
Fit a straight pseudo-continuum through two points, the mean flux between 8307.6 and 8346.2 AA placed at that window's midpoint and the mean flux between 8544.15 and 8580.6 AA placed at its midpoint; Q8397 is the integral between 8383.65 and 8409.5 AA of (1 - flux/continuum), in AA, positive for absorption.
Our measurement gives 0.7 AA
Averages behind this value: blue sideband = 13.4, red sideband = 13.2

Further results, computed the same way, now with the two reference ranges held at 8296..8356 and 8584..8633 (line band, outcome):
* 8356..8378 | 0.2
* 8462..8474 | 0.8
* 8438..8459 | -0.8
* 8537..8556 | -1.7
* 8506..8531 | -0.8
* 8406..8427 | 0.1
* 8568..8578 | 0.1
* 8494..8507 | 0.2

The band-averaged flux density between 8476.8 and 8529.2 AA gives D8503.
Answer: 13.2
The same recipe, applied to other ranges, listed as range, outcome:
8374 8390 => 13.2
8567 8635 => 12.7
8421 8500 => 13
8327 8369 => 13.4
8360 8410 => 13.1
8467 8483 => 12.8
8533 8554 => 14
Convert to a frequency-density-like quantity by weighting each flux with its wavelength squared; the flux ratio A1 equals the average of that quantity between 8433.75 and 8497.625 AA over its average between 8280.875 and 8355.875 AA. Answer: 1.0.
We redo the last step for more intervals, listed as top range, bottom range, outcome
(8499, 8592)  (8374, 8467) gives 1.04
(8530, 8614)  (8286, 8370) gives 1.05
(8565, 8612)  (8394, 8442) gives 1.01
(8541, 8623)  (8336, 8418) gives 1.04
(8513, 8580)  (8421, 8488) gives 1.04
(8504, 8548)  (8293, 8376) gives 1.07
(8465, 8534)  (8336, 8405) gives 1.02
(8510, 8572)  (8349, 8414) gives 1.07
